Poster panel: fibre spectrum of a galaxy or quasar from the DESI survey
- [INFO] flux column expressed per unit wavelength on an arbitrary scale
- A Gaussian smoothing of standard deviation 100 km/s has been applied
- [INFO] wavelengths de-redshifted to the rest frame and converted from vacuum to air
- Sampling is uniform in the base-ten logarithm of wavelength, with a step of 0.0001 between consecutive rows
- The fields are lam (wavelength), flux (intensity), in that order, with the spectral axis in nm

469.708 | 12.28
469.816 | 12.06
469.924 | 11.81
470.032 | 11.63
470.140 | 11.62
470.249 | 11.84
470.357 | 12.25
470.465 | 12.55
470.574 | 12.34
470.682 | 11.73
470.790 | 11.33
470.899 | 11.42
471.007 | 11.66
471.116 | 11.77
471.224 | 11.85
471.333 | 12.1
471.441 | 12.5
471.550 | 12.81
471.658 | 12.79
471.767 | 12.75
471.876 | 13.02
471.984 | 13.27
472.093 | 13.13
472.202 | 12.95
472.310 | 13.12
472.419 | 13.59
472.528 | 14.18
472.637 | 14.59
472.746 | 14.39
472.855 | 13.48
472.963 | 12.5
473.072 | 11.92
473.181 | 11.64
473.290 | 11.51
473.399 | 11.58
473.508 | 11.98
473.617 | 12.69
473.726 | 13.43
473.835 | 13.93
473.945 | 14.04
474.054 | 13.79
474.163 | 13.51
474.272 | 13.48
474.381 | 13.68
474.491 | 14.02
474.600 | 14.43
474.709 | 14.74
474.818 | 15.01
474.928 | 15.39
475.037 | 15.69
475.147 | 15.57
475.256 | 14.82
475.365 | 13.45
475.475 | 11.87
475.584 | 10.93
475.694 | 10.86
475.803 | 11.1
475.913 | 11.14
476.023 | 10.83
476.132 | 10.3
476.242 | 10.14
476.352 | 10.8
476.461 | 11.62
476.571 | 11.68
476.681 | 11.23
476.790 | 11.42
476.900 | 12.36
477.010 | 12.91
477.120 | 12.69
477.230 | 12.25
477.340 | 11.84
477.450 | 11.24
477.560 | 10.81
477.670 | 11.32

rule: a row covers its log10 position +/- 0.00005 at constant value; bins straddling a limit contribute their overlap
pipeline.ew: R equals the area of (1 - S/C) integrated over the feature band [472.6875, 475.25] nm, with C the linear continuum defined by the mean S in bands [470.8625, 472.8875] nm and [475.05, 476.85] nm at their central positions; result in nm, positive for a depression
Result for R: -0.26 nm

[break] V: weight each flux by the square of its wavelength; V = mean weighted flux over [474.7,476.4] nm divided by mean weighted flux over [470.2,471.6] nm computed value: 1.1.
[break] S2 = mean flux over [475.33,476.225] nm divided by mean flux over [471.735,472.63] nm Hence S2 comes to 0.84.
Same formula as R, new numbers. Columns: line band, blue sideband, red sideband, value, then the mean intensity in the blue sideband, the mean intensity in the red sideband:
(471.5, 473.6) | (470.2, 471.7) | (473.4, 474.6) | -0.023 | 12.1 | 13.4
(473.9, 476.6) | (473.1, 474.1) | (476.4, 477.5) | -0.130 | 12.7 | 11.9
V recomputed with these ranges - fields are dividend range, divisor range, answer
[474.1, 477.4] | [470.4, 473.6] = 1.02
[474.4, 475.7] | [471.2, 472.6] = 1.09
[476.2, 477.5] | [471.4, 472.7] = 0.90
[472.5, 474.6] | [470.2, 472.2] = 1.08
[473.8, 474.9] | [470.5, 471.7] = 1.19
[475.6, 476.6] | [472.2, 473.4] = 0.85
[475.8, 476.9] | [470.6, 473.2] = 0.89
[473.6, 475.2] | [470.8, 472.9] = 1.12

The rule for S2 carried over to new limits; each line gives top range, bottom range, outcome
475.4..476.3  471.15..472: 0.87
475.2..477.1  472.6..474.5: 0.89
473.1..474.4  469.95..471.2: 1.09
